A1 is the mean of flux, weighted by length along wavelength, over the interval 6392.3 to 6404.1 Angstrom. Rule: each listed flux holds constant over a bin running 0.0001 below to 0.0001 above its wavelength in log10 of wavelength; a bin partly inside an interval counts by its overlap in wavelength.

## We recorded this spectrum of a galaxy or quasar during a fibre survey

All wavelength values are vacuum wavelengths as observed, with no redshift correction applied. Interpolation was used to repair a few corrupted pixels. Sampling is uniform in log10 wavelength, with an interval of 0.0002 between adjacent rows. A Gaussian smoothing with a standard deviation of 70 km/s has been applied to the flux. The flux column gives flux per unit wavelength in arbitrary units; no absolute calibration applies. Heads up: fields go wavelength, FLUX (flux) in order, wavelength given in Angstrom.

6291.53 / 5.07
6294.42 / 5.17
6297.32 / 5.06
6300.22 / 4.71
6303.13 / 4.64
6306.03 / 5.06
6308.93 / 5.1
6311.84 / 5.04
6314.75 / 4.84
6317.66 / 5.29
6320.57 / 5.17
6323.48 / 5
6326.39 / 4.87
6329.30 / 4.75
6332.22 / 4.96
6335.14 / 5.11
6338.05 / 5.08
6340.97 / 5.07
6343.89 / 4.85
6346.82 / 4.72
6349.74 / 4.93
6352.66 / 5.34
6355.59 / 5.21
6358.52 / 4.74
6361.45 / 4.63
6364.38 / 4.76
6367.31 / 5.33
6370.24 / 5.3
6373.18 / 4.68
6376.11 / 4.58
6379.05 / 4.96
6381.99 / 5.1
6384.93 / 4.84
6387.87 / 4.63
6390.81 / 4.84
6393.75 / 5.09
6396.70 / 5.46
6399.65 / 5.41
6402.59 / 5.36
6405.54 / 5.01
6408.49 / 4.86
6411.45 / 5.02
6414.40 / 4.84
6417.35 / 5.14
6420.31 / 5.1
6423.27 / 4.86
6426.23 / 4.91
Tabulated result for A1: 5.33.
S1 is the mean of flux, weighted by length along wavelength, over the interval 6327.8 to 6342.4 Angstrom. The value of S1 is 4.99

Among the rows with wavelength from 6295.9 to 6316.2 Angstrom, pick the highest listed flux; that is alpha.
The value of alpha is 5.1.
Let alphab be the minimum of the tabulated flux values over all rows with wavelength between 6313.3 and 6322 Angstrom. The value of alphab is 4.84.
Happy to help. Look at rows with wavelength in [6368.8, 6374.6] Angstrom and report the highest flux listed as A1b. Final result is 5.3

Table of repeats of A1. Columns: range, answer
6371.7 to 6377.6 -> 4.63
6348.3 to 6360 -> 5.05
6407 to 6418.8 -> 4.96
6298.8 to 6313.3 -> 4.91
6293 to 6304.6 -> 4.89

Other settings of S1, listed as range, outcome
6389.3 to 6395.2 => 4.97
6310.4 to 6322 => 5.08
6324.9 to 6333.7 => 4.86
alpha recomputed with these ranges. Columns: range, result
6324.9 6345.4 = 5.11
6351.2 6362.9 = 5.34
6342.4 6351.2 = 4.93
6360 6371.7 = 5.33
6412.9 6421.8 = 5.14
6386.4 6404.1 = 5.46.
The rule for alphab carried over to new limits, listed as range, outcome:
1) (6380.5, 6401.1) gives 4.63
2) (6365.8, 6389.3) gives 4.58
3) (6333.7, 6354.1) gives 4.72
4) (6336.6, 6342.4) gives 5.07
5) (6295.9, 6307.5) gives 4.64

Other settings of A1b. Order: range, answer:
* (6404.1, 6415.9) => 5.02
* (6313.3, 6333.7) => 5.29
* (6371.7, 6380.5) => 4.96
